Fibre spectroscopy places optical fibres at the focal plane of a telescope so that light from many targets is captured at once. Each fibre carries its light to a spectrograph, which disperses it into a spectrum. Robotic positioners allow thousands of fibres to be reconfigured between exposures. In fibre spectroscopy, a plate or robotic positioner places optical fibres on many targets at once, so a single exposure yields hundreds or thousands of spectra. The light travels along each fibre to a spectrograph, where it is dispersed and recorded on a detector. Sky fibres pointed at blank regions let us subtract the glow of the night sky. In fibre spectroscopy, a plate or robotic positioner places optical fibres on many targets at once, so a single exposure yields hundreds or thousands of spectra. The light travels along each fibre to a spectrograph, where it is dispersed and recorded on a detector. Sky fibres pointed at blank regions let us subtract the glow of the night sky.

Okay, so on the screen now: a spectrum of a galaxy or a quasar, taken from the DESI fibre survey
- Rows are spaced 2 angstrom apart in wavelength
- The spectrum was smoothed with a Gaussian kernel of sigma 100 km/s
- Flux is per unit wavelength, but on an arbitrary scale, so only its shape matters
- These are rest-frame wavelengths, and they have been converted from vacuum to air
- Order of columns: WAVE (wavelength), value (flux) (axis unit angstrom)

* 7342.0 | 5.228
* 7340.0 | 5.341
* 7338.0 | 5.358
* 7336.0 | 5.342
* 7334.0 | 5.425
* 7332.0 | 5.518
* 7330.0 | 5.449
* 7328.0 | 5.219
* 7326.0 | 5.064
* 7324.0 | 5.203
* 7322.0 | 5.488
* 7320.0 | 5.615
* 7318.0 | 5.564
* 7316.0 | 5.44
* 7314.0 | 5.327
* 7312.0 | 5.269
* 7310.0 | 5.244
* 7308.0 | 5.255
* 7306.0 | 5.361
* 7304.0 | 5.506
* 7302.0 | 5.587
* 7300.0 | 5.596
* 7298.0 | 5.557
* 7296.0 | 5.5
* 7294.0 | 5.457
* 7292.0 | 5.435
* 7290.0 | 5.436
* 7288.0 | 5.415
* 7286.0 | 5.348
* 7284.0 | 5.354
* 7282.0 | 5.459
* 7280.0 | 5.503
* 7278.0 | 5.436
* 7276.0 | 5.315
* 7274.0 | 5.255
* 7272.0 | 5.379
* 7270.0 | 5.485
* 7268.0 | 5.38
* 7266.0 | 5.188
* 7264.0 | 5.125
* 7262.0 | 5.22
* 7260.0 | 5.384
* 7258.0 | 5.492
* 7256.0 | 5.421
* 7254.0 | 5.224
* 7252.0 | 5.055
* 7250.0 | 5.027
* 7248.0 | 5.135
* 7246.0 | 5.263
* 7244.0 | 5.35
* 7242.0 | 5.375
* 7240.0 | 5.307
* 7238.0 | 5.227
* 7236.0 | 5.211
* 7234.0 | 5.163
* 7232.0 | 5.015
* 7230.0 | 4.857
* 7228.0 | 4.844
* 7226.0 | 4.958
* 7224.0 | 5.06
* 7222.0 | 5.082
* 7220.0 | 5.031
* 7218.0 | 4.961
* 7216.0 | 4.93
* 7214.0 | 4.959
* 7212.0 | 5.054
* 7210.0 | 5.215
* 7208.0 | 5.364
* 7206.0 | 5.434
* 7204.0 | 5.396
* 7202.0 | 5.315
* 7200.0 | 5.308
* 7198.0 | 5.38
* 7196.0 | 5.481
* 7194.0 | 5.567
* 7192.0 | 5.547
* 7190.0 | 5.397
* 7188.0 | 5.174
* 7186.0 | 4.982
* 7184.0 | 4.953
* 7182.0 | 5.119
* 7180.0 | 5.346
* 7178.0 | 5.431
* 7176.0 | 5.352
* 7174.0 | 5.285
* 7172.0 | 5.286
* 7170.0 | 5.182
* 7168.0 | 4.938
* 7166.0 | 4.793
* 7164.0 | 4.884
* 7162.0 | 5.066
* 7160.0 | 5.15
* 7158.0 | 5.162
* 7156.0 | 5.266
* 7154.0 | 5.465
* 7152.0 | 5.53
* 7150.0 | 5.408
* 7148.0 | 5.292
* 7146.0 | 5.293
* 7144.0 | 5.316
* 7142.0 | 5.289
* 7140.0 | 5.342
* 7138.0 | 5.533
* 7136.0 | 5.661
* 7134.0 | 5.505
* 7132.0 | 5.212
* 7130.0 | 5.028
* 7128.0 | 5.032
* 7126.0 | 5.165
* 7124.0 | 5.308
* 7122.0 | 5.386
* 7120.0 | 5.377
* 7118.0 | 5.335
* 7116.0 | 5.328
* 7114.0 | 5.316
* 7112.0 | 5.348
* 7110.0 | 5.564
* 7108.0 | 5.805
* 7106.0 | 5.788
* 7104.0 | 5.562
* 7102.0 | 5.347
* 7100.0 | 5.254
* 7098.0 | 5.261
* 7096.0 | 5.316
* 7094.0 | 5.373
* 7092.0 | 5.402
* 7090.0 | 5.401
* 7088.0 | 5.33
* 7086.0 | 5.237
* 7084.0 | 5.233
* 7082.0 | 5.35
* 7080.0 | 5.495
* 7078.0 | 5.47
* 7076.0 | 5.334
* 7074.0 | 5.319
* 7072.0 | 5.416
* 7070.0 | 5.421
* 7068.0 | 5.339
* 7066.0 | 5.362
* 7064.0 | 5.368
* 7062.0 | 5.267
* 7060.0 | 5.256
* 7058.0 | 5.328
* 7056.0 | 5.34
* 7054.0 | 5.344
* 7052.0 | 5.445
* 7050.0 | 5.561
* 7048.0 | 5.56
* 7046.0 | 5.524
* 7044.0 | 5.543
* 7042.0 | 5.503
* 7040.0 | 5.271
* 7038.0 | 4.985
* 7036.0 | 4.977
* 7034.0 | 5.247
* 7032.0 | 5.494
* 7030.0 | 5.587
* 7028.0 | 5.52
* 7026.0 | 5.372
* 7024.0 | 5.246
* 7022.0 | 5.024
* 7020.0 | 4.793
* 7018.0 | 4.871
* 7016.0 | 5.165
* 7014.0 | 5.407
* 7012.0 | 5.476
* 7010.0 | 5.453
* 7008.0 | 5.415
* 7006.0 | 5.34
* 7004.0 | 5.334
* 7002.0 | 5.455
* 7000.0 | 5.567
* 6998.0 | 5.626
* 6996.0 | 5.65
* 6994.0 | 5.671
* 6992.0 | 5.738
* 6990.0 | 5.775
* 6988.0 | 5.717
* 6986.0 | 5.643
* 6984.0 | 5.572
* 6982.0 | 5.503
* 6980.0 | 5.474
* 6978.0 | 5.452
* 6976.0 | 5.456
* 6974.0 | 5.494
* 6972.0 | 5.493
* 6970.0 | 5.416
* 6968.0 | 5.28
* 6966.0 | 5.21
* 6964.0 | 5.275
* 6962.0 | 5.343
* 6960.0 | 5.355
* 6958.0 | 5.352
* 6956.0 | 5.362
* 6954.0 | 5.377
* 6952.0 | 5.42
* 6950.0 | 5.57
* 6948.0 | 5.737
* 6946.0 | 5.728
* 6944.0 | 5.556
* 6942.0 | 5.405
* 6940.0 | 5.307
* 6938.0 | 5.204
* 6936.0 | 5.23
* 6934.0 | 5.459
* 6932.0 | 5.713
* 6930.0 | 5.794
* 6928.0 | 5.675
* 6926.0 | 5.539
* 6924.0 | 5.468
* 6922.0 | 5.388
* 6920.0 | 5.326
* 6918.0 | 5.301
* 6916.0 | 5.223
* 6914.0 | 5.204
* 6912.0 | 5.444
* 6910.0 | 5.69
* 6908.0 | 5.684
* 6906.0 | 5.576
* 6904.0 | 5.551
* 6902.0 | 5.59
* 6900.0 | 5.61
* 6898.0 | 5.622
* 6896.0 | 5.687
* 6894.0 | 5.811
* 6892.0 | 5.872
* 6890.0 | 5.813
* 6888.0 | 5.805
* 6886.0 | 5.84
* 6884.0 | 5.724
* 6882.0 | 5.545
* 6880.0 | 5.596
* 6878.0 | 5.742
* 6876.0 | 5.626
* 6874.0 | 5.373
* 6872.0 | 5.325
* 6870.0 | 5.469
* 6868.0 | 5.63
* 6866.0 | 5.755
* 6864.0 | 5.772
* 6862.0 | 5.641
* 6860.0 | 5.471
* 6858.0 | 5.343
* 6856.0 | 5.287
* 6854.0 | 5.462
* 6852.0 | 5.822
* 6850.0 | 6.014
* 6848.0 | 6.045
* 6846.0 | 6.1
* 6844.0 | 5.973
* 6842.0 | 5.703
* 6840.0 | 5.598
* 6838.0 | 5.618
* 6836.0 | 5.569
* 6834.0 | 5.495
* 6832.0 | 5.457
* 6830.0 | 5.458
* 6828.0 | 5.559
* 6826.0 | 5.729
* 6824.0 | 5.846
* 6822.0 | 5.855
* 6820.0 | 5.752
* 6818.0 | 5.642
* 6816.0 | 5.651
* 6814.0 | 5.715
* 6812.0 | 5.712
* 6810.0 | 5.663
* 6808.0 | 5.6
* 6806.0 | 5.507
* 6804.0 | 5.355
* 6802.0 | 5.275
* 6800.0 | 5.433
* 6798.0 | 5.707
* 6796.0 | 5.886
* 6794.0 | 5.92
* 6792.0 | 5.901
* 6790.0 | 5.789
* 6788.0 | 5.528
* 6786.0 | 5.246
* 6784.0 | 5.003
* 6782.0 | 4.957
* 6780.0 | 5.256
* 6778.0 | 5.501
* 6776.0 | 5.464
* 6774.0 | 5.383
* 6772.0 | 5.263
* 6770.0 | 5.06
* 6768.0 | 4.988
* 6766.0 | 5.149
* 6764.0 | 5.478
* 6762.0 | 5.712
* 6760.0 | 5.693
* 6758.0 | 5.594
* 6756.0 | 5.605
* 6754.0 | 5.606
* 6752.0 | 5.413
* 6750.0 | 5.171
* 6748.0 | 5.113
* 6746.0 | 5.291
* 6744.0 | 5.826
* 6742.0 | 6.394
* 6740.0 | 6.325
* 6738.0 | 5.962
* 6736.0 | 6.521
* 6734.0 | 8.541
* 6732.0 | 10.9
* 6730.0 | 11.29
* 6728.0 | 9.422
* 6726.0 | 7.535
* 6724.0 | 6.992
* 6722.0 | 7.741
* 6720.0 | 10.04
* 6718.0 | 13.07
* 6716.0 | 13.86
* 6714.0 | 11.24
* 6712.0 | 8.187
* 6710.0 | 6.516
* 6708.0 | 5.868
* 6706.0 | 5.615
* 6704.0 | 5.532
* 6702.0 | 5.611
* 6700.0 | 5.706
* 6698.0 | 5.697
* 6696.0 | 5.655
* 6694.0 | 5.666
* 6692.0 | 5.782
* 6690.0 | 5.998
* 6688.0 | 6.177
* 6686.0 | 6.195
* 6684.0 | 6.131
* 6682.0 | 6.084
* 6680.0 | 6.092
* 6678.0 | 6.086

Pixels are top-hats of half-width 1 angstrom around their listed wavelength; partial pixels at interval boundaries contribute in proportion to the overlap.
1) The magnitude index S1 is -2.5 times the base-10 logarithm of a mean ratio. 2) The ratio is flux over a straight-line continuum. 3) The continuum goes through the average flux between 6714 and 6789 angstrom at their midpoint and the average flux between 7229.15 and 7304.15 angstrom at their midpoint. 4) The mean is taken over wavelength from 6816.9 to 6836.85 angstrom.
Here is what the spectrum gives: 0.163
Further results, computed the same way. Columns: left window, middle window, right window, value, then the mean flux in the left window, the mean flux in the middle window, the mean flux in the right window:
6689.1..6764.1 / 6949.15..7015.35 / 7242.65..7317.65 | 0.150 mag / 7.08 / 5.47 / 5.36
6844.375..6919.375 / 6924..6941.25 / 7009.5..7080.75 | 0.009 mag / 5.62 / 5.49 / 5.33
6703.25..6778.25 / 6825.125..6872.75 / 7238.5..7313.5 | 0.181 mag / 6.99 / 5.64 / 5.35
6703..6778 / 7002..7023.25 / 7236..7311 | 0.175 mag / 6.99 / 5.24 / 5.35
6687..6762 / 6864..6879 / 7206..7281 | 0.176 mag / 7.09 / 5.57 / 5.2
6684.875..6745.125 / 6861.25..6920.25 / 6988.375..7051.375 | 0.127 mag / 7.52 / 5.6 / 5.4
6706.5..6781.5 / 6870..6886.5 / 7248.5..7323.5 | 0.179 mag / 6.98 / 5.58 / 5.38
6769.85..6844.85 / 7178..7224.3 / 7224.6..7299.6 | 0.020 mag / 5.56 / 5.23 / 5.29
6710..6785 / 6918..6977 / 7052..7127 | 0.109 mag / 6.93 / 5.44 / 5.38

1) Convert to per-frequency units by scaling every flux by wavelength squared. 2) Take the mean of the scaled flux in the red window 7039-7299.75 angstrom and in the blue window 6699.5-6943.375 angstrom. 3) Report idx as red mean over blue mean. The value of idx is 1.0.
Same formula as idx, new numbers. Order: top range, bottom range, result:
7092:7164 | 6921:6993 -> 1.02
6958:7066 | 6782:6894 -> 1.01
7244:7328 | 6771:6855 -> 1.09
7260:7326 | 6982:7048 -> 1.08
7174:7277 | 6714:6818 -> 0.93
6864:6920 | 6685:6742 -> 0.77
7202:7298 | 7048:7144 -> 1.02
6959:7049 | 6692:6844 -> 0.92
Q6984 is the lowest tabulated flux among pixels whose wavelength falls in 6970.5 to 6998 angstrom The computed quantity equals 5.452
